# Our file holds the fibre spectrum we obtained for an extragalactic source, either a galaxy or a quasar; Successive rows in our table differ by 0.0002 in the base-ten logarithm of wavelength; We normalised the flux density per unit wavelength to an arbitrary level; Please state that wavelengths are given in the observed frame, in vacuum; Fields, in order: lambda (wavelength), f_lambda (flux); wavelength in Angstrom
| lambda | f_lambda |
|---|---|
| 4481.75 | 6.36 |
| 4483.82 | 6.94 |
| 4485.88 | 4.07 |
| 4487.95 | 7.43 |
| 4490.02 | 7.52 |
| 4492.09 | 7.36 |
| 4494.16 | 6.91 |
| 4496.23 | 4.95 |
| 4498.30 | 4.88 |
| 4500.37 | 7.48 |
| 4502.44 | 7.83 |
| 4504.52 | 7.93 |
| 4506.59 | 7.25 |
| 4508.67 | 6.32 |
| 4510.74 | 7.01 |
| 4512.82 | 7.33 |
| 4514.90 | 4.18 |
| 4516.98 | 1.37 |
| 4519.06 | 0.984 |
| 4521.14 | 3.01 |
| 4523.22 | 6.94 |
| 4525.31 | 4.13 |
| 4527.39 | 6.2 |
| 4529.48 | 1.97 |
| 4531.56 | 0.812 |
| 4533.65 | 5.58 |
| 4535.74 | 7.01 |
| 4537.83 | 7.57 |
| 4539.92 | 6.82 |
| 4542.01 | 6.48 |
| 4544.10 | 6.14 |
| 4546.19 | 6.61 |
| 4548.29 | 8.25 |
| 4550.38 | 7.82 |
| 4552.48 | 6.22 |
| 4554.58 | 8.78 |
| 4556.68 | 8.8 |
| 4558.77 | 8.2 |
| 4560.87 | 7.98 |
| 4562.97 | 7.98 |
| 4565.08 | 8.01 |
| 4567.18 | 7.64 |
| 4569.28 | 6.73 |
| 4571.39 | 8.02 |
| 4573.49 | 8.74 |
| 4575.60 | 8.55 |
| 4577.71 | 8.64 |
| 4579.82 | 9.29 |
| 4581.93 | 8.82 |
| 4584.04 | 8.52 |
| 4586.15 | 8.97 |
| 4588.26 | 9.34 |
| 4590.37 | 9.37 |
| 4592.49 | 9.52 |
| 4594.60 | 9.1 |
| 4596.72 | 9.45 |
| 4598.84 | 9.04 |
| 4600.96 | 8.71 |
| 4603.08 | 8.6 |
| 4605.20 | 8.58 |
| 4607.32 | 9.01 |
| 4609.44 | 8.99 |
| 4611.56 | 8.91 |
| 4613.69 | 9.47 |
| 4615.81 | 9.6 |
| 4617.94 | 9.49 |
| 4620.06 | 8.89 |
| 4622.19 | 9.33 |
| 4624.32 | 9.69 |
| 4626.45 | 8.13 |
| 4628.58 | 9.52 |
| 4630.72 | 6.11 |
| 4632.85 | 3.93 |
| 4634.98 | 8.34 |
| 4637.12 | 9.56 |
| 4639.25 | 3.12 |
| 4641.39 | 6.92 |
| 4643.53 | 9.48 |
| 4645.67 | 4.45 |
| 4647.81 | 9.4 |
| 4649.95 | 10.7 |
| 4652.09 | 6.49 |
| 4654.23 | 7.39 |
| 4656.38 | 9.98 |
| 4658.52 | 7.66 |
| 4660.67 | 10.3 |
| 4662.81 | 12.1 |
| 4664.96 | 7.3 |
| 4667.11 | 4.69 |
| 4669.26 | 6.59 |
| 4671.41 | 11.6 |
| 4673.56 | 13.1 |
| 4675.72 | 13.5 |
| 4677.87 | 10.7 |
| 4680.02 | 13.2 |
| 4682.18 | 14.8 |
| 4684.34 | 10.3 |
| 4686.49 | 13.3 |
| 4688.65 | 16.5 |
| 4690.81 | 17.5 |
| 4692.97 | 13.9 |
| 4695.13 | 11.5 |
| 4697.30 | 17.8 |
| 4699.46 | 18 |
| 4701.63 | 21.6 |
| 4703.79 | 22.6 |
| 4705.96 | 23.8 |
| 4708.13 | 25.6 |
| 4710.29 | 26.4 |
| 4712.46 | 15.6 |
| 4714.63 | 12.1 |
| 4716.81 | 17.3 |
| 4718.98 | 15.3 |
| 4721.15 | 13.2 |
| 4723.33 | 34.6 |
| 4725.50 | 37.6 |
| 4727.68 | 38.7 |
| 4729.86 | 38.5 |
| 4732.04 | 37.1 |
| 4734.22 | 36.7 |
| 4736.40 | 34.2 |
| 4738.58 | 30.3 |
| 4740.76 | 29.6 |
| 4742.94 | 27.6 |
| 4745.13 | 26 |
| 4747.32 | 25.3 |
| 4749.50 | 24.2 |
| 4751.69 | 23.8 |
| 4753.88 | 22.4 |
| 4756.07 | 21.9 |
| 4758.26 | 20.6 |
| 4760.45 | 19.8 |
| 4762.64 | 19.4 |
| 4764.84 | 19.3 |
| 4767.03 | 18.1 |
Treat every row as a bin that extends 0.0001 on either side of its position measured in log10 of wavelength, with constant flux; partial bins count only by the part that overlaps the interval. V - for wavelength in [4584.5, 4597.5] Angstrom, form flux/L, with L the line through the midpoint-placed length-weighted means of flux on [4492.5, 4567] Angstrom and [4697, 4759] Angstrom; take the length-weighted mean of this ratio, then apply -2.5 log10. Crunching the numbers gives 0.30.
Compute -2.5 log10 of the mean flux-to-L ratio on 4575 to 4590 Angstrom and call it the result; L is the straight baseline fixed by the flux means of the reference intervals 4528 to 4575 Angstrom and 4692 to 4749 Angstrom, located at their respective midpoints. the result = 0.15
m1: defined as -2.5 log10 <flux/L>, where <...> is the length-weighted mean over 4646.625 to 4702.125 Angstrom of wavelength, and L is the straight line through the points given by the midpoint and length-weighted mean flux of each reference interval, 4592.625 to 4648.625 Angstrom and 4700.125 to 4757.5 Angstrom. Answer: 0.42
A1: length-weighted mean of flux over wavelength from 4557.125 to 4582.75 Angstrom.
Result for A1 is 8.23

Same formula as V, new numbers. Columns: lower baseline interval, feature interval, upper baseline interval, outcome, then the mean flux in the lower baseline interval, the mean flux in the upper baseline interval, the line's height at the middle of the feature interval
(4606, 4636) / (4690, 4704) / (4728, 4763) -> 0.18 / 8.53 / 27.7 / 20.3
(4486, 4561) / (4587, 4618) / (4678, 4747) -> 0.39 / 6.12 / 22.8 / 13.1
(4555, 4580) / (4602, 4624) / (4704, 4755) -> 0.42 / 8.19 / 26.7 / 13.4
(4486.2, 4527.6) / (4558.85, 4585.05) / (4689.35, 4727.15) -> 0.27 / 5.81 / 20.5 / 10.6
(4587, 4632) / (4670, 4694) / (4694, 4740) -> 0.43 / 8.97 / 25.2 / 19.9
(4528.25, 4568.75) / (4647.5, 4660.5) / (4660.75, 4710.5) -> 0.43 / 6.77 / 14.8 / 12.9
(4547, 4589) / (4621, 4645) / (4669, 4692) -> 0.40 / 8.25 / 13.1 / 11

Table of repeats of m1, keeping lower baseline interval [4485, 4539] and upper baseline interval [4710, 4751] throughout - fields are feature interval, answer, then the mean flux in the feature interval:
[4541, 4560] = 0.25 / 7.49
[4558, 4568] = 0.31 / 7.96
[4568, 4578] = 0.40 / 8.09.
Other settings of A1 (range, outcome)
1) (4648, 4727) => 15.2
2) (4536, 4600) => 8.17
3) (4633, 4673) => 8.09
